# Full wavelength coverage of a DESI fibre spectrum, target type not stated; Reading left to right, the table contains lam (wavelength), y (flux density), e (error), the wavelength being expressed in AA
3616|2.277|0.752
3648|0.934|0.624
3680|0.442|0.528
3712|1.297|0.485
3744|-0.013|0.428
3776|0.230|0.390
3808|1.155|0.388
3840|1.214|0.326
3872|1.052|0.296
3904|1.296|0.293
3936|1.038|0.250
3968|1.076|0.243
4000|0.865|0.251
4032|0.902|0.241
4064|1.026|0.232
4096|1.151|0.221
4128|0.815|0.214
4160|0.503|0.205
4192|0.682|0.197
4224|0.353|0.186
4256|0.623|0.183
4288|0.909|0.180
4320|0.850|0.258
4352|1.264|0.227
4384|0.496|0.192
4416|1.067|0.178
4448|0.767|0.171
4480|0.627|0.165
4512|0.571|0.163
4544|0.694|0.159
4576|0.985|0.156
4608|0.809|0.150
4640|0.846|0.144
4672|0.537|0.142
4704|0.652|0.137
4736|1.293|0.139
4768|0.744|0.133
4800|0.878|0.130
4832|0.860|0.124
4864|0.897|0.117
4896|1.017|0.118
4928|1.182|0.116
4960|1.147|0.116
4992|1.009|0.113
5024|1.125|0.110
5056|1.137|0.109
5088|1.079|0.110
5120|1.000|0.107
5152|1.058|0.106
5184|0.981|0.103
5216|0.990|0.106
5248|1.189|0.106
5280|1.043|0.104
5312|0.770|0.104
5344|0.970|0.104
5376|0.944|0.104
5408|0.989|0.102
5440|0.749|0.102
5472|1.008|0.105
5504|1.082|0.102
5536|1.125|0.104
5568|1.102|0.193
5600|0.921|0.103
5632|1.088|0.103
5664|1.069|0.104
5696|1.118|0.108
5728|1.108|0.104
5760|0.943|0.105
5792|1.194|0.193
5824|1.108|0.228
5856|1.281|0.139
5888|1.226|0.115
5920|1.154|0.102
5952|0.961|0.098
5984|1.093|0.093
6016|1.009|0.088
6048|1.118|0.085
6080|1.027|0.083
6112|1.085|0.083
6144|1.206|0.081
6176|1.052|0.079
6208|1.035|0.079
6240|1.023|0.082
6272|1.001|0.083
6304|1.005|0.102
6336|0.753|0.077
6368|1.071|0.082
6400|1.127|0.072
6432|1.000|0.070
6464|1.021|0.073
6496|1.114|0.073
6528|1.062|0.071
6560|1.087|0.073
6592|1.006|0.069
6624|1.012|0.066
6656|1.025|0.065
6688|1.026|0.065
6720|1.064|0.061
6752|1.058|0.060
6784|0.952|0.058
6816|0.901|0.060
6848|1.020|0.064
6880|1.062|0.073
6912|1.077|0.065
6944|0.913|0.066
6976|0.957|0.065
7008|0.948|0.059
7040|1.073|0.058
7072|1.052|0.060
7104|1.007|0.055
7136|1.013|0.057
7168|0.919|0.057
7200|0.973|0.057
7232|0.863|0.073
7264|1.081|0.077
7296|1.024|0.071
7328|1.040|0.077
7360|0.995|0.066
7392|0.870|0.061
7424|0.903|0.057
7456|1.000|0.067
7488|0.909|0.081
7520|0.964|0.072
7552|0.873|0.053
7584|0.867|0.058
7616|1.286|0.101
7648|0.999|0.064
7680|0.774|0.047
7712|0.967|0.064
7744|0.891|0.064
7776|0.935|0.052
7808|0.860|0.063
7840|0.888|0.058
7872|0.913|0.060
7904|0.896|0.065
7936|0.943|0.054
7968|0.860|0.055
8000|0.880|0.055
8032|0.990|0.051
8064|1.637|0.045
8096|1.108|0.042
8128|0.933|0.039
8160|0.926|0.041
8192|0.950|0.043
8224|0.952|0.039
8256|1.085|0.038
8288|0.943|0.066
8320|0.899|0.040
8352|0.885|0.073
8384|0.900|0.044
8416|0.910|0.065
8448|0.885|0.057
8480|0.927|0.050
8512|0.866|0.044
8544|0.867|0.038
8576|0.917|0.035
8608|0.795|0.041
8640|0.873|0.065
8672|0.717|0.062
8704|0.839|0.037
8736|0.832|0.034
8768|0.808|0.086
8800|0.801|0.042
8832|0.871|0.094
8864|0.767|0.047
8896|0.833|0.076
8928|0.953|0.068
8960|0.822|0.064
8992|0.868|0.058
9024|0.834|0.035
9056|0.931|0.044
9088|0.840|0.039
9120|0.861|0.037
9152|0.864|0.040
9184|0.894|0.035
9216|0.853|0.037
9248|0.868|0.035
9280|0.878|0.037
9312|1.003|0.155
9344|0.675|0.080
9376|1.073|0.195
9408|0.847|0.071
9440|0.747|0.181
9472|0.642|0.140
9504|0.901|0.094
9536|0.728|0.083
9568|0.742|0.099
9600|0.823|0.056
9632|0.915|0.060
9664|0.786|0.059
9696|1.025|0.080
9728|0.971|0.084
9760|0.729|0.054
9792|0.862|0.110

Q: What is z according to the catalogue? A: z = 0.23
